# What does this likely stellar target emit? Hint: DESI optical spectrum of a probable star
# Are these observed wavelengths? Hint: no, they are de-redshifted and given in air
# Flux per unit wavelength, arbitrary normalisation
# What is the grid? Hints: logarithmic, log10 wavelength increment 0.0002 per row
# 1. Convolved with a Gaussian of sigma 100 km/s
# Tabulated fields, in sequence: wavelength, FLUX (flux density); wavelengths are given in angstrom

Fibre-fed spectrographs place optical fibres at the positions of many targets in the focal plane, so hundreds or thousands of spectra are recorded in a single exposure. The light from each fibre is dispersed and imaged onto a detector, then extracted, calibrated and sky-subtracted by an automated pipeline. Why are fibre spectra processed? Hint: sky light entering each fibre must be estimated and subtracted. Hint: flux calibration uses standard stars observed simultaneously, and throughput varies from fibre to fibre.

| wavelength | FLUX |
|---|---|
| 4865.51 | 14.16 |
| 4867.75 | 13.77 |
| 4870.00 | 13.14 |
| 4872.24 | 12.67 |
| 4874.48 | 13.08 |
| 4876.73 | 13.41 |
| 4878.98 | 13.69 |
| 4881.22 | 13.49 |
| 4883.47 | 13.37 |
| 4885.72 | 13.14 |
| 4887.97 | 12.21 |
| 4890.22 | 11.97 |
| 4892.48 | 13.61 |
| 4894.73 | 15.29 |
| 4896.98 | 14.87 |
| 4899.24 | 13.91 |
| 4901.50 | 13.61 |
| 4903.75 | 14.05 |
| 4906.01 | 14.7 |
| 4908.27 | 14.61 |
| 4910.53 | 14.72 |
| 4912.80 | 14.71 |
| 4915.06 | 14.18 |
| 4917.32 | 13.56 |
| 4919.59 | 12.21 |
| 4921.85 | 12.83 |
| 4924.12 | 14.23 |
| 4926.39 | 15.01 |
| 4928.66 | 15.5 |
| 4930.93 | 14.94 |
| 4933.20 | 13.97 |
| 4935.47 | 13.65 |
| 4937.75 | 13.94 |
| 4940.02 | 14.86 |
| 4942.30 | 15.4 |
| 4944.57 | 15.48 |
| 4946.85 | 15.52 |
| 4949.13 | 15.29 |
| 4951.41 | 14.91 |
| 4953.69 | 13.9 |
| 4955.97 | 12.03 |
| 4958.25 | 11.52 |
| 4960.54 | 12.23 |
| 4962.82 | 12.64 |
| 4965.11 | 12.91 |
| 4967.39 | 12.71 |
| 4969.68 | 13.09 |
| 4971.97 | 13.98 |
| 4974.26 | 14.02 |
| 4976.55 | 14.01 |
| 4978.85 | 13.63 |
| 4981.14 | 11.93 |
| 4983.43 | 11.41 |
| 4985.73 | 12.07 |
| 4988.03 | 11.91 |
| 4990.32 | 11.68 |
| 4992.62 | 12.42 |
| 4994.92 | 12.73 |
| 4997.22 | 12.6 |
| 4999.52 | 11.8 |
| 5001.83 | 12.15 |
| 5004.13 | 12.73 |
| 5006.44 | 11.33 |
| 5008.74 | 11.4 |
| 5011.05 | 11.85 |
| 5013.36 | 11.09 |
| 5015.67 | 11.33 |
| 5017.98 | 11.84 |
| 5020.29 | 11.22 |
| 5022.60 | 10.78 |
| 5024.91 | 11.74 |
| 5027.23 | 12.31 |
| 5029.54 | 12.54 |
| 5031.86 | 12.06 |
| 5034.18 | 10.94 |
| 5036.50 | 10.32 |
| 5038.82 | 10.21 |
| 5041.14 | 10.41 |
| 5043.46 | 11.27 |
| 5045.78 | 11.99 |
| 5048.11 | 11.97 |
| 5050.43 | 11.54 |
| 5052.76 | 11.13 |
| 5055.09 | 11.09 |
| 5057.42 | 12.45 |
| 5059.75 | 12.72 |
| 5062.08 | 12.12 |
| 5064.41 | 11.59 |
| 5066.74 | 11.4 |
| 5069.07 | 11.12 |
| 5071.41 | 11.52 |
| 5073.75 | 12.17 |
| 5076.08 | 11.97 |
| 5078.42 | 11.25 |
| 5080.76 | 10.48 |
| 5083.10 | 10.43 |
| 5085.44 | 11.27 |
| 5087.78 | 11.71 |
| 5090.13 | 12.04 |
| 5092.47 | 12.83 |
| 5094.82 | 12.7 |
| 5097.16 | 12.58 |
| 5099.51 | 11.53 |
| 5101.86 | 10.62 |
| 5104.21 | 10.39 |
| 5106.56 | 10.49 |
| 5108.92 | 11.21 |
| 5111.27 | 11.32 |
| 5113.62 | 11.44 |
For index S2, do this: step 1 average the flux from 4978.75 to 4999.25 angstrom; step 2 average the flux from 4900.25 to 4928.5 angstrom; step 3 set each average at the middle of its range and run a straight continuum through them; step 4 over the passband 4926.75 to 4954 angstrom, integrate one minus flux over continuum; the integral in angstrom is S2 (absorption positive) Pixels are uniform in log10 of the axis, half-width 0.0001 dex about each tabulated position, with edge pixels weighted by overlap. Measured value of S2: -2.8 angstrom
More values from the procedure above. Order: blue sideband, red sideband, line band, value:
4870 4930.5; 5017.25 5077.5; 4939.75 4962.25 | -1.8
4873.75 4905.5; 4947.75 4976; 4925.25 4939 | -1.1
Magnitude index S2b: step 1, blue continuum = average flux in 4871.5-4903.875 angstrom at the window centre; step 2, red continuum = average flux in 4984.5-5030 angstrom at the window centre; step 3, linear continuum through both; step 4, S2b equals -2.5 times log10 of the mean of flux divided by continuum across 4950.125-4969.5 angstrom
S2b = -0.03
